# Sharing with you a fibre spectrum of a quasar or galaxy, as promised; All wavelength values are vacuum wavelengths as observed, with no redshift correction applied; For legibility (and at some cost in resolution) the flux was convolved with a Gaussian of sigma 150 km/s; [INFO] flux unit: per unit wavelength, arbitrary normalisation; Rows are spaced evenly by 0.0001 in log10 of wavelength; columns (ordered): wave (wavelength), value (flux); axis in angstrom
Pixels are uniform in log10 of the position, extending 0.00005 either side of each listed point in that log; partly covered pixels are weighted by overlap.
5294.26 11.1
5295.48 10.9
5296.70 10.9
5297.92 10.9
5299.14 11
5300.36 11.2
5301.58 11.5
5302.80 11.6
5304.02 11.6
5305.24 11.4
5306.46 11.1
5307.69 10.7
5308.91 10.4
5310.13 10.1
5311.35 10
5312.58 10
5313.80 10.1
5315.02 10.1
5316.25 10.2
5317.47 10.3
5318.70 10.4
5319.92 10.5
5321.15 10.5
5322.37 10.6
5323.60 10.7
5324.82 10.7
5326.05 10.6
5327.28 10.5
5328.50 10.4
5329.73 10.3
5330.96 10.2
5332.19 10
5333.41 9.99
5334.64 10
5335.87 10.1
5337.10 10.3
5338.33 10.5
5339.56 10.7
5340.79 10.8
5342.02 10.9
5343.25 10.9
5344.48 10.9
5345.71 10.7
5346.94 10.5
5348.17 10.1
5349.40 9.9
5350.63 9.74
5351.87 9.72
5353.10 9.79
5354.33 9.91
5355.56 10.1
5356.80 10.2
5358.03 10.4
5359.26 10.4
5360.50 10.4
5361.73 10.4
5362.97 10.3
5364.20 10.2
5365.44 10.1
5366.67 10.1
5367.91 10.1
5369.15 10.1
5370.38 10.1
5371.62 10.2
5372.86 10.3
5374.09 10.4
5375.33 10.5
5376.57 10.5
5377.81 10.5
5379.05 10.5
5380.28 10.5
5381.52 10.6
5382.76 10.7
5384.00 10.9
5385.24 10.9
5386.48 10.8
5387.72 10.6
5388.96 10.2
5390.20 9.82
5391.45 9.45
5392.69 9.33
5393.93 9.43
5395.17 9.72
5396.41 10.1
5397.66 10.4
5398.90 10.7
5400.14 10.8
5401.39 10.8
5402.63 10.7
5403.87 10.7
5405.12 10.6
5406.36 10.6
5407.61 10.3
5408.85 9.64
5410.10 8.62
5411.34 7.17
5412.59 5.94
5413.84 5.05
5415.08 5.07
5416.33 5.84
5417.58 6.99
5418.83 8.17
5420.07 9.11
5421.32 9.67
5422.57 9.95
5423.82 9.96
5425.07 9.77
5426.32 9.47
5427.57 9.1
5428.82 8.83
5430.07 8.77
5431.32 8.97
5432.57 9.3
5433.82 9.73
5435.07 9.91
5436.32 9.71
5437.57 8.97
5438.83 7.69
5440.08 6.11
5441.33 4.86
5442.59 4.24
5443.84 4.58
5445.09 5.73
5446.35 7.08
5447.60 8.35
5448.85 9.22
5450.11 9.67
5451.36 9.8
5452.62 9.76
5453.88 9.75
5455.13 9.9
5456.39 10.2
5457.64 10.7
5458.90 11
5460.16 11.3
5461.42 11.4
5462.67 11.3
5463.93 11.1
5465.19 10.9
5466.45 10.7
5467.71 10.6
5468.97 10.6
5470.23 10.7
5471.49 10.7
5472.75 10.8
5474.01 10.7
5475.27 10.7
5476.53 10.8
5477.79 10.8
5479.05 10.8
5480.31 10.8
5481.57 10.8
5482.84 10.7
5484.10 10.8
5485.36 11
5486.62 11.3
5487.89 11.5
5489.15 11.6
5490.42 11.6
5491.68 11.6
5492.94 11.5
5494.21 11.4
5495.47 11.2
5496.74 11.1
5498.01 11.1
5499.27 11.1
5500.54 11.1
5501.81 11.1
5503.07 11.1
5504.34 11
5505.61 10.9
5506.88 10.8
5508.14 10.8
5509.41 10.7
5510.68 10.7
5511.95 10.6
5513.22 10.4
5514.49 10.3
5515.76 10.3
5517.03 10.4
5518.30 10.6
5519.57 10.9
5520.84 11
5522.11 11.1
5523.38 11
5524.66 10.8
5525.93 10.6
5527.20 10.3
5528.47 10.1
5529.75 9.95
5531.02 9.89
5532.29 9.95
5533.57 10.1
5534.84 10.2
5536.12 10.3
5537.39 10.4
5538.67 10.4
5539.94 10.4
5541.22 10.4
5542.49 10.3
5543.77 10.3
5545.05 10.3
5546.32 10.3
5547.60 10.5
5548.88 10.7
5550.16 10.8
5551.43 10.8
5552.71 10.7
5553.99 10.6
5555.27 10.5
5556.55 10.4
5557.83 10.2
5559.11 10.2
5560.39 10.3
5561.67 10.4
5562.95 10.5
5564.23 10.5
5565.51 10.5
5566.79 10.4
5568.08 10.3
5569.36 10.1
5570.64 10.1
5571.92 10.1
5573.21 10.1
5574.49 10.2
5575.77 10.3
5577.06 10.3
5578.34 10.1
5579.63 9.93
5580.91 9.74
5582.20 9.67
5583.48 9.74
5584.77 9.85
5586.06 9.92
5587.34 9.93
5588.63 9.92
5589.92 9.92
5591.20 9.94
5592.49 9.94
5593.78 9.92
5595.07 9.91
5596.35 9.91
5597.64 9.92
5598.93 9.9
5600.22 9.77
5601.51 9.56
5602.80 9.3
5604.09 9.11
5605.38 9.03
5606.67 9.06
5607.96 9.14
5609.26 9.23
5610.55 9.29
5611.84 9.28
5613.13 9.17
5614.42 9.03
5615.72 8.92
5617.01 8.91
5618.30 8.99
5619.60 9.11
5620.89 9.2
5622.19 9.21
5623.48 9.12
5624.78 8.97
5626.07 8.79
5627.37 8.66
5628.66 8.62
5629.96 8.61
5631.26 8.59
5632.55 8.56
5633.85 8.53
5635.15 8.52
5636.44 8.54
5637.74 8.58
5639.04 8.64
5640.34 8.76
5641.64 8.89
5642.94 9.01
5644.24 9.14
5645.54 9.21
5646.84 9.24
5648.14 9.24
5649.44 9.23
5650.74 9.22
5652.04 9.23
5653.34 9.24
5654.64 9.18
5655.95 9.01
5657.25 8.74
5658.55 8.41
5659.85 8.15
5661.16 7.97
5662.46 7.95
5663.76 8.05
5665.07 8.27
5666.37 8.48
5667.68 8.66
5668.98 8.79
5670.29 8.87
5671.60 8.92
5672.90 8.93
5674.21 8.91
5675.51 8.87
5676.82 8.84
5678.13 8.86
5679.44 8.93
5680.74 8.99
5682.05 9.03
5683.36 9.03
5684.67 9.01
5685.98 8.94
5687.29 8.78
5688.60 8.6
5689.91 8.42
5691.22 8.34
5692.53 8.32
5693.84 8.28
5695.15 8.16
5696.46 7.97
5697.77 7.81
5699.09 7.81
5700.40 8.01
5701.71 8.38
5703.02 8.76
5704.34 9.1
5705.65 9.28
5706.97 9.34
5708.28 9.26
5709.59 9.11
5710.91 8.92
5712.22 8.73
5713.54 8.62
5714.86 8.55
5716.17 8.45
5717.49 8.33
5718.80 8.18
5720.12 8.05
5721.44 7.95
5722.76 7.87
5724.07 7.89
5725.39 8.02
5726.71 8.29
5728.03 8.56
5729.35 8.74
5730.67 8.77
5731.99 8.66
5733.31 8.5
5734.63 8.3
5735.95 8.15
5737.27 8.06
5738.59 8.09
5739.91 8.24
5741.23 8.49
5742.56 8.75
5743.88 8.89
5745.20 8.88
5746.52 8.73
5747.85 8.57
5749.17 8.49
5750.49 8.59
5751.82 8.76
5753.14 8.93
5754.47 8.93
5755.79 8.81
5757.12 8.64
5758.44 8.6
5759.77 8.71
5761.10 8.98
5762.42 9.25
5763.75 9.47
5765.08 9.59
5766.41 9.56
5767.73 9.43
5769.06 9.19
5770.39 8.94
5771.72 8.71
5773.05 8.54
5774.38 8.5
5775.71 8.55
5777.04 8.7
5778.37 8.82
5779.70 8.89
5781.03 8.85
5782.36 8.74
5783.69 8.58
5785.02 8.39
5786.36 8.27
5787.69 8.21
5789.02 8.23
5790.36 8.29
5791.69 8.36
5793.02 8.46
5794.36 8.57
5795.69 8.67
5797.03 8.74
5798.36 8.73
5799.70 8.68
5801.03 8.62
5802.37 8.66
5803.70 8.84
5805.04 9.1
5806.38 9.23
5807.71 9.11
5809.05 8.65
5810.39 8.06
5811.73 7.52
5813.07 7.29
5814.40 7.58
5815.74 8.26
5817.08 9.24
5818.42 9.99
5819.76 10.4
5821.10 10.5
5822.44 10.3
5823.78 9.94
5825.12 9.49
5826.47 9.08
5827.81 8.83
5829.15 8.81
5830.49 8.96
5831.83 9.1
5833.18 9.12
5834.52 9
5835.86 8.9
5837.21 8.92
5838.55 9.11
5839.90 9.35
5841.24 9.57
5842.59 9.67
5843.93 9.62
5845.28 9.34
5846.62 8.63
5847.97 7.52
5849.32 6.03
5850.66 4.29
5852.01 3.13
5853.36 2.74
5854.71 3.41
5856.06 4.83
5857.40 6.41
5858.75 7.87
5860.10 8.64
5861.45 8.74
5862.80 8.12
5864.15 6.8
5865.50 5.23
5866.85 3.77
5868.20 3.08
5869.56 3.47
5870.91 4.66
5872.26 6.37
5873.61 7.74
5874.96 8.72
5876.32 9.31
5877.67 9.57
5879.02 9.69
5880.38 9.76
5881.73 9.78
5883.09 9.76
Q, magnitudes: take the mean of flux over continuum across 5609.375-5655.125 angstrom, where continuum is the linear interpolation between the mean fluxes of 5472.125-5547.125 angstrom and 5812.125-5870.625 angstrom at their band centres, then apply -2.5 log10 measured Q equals 0.08 mag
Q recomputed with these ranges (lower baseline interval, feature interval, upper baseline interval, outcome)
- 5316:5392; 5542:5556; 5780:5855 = -0.11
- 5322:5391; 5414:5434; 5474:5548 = 0.22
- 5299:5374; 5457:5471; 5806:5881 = -0.12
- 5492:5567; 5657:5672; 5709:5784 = 0.12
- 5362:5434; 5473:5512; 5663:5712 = -0.18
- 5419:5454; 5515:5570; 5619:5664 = -0.20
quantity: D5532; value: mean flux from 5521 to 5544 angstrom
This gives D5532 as 10.4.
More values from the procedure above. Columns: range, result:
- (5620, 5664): 8.8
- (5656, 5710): 8.62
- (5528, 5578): 10.3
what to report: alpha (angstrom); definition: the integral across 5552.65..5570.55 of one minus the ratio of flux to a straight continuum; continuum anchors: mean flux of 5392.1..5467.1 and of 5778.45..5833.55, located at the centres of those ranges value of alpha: -2.8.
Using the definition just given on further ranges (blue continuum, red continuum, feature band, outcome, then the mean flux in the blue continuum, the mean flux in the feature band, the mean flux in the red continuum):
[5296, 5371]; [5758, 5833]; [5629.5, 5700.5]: 4.74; 10.4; 8.68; 8.85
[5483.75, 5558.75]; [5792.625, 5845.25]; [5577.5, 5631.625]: 4.36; 10.7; 9.41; 9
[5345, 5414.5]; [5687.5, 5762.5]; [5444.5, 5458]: 0.87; 10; 9.09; 8.52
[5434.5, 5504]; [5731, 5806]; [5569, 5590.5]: -0.96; 10.1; 9.99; 8.7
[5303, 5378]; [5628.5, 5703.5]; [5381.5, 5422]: 2.82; 10.4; 9.36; 8.67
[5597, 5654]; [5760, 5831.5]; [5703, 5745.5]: 1.93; 9.05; 8.53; 8.86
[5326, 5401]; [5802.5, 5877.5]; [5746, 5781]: -2.75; 10.3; 8.88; 7.84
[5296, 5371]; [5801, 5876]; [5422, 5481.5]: 1.93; 10.4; 9.5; 7.82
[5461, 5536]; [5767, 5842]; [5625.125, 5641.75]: 2.19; 10.8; 8.64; 8.85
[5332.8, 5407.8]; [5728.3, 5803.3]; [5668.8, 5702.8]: 1.56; 10.3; 8.61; 8.69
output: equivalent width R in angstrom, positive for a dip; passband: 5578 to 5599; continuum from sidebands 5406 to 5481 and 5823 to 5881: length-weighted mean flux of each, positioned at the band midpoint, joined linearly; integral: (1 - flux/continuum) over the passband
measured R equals -3.2 angstrom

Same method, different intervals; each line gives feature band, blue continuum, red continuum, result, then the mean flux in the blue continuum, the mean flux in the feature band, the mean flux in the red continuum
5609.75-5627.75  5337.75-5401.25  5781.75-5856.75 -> 0.3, 10.3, 9.05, 8.35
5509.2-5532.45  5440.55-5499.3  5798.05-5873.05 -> -1.6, 10.2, 10.5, 7.84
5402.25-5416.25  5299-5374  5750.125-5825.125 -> 2.4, 10.4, 8.44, 8.83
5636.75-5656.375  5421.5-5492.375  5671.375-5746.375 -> -0.4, 9.77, 9.04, 8.56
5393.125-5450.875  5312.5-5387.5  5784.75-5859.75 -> 8.3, 10.4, 8.61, 8.3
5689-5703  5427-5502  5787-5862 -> 1.1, 9.95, 8.19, 8.31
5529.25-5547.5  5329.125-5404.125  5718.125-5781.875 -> -1.3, 10.3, 10.2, 8.65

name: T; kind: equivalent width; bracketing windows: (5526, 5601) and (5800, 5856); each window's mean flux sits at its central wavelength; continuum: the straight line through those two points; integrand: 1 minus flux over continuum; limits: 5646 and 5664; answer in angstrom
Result 1.4 angstrom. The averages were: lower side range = 10.2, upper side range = 8.35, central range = 8.8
